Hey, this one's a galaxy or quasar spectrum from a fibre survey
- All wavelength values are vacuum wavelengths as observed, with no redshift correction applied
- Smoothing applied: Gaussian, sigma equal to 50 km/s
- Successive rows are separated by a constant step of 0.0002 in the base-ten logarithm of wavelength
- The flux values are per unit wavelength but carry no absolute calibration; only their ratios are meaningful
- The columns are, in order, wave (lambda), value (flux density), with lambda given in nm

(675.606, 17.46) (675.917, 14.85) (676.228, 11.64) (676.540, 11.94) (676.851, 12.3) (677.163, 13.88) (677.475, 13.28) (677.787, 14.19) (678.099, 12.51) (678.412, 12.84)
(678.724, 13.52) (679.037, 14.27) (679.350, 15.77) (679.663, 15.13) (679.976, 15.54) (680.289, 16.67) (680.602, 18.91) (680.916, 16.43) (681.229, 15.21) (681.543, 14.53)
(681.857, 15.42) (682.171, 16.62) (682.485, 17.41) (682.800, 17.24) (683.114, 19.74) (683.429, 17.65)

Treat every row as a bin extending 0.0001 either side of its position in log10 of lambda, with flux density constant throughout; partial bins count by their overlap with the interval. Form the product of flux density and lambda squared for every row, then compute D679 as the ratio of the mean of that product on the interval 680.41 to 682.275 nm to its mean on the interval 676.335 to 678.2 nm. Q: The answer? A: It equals 1.26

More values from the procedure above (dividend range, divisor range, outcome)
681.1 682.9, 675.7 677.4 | 1.24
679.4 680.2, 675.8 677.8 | 1.20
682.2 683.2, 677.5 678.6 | 1.37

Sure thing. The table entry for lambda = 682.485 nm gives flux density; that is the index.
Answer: 17.41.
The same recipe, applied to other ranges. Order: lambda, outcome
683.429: 17.65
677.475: 13.28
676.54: 11.94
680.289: 16.67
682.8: 17.24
